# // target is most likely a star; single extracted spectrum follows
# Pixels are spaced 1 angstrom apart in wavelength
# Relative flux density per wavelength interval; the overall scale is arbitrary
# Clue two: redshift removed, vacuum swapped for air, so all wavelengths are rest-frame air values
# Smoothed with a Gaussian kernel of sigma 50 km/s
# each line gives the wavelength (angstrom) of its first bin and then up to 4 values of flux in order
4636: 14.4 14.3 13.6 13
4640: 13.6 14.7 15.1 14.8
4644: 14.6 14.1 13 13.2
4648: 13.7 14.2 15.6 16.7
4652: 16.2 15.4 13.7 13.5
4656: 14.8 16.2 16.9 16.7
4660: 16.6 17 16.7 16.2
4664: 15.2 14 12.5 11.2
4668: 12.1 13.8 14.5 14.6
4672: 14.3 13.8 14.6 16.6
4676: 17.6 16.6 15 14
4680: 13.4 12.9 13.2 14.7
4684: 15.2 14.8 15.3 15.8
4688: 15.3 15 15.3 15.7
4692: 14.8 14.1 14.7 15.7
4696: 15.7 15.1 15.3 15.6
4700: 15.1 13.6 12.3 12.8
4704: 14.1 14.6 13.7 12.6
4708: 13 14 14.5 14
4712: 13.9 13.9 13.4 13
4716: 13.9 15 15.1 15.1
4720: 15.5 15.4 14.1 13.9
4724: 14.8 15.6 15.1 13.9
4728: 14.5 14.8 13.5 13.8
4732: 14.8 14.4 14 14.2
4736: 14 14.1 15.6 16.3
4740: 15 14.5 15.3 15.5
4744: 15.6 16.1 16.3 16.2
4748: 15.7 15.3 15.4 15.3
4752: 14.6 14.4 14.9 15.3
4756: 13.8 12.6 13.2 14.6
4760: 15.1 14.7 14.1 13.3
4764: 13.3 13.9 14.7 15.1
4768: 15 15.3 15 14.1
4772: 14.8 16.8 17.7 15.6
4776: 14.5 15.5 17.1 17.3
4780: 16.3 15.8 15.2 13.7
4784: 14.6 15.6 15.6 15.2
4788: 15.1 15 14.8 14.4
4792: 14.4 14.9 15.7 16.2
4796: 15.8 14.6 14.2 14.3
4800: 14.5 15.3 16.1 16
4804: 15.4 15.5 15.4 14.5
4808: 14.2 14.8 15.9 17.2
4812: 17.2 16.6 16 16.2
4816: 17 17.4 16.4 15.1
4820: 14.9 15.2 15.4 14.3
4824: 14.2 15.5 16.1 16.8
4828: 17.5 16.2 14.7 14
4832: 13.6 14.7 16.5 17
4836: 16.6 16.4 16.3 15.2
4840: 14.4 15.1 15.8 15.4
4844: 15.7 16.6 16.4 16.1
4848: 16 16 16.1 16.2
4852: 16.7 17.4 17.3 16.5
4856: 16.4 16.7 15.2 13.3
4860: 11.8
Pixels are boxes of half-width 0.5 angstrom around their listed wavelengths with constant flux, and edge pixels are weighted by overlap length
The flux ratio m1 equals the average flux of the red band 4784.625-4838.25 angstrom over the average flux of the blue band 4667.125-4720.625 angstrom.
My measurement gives 1.07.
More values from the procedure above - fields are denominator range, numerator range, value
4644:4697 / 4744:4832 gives 1.03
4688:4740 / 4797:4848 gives 1.08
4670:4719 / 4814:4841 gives 1.08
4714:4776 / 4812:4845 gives 1.06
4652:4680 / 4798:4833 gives 1.04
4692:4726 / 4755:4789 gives 1.04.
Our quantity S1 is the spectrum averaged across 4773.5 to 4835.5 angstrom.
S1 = 15.5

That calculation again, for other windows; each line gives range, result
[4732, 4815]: 15.1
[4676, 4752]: 14.7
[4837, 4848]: 15.7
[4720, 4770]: 14.7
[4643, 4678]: 14.9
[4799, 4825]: 15.6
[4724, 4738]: 14.4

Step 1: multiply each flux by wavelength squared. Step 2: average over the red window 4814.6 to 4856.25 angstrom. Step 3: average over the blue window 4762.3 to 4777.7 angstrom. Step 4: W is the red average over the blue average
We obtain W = 1.09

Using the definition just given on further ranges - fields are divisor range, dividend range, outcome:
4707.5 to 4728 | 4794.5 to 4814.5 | 1.12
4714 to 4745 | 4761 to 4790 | 1.05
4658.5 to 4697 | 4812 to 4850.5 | 1.13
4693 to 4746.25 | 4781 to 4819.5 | 1.10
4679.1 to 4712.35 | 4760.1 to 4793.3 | 1.08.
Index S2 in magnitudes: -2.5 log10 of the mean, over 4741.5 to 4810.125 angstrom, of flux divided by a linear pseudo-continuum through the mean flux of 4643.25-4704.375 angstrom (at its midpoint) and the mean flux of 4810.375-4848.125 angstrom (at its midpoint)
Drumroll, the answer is 0.026 mag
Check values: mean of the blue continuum 14.8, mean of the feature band 15.1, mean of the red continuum 15.8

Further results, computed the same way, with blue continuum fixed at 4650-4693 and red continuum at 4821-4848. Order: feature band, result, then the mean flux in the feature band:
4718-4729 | 0.027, 14.8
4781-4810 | 0.029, 15.1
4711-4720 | 0.068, 14.2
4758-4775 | 0.039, 14.8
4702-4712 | 0.111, 13.6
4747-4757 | 0.027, 14.9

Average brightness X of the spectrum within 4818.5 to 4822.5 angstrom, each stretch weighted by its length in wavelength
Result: 15.2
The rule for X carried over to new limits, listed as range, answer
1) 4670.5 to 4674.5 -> 14.3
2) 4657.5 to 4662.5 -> 16.8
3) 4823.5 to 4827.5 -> 15.7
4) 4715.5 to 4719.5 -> 14.8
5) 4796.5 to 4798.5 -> 14.4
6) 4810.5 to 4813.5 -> 17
